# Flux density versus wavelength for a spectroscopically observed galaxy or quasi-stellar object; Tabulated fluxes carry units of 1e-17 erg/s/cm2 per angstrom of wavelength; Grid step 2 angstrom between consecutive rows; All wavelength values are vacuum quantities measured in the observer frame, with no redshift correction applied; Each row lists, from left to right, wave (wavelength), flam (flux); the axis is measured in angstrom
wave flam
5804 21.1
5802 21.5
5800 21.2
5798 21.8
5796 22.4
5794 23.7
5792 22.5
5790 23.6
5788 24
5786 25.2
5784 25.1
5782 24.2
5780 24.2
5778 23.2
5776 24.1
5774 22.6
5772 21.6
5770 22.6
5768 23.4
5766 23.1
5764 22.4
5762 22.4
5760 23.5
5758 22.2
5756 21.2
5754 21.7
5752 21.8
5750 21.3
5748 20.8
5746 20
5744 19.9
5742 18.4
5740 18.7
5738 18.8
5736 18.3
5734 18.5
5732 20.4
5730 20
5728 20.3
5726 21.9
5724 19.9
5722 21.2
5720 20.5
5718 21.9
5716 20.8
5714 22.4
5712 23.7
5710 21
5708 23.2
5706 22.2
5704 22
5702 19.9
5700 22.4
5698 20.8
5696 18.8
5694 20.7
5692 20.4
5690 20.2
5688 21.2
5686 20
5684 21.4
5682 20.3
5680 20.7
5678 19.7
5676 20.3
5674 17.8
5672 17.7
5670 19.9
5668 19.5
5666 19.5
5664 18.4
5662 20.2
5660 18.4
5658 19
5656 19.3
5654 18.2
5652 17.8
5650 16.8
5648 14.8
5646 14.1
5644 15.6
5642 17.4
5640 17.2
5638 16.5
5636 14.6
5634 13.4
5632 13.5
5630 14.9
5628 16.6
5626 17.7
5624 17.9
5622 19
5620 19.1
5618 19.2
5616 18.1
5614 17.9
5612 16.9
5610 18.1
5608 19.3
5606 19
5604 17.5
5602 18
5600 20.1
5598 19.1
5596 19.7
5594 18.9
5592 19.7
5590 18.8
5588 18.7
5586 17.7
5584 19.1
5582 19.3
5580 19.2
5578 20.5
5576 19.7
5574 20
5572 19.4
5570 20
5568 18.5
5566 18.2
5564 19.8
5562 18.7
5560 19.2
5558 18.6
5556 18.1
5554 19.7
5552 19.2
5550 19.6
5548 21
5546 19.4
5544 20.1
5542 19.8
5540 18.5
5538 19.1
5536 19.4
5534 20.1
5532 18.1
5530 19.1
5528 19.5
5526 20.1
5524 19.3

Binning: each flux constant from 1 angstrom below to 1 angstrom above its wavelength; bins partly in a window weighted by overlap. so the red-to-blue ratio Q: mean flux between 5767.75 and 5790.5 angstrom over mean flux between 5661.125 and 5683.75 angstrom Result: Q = 1.21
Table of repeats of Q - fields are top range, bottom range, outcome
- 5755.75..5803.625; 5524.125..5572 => 1.19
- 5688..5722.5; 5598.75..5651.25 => 1.25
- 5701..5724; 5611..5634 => 1.26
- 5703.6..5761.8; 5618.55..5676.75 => 1.20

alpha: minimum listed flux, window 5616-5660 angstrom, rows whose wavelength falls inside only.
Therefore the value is 13.4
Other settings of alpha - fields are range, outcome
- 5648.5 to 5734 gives 16.8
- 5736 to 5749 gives 18.3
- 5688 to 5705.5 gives 18.8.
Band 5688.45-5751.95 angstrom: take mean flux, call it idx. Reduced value 20.6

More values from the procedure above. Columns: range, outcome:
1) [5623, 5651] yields 15.8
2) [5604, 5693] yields 18.1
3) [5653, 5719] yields 20.4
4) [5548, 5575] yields 19.2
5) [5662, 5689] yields 19.7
